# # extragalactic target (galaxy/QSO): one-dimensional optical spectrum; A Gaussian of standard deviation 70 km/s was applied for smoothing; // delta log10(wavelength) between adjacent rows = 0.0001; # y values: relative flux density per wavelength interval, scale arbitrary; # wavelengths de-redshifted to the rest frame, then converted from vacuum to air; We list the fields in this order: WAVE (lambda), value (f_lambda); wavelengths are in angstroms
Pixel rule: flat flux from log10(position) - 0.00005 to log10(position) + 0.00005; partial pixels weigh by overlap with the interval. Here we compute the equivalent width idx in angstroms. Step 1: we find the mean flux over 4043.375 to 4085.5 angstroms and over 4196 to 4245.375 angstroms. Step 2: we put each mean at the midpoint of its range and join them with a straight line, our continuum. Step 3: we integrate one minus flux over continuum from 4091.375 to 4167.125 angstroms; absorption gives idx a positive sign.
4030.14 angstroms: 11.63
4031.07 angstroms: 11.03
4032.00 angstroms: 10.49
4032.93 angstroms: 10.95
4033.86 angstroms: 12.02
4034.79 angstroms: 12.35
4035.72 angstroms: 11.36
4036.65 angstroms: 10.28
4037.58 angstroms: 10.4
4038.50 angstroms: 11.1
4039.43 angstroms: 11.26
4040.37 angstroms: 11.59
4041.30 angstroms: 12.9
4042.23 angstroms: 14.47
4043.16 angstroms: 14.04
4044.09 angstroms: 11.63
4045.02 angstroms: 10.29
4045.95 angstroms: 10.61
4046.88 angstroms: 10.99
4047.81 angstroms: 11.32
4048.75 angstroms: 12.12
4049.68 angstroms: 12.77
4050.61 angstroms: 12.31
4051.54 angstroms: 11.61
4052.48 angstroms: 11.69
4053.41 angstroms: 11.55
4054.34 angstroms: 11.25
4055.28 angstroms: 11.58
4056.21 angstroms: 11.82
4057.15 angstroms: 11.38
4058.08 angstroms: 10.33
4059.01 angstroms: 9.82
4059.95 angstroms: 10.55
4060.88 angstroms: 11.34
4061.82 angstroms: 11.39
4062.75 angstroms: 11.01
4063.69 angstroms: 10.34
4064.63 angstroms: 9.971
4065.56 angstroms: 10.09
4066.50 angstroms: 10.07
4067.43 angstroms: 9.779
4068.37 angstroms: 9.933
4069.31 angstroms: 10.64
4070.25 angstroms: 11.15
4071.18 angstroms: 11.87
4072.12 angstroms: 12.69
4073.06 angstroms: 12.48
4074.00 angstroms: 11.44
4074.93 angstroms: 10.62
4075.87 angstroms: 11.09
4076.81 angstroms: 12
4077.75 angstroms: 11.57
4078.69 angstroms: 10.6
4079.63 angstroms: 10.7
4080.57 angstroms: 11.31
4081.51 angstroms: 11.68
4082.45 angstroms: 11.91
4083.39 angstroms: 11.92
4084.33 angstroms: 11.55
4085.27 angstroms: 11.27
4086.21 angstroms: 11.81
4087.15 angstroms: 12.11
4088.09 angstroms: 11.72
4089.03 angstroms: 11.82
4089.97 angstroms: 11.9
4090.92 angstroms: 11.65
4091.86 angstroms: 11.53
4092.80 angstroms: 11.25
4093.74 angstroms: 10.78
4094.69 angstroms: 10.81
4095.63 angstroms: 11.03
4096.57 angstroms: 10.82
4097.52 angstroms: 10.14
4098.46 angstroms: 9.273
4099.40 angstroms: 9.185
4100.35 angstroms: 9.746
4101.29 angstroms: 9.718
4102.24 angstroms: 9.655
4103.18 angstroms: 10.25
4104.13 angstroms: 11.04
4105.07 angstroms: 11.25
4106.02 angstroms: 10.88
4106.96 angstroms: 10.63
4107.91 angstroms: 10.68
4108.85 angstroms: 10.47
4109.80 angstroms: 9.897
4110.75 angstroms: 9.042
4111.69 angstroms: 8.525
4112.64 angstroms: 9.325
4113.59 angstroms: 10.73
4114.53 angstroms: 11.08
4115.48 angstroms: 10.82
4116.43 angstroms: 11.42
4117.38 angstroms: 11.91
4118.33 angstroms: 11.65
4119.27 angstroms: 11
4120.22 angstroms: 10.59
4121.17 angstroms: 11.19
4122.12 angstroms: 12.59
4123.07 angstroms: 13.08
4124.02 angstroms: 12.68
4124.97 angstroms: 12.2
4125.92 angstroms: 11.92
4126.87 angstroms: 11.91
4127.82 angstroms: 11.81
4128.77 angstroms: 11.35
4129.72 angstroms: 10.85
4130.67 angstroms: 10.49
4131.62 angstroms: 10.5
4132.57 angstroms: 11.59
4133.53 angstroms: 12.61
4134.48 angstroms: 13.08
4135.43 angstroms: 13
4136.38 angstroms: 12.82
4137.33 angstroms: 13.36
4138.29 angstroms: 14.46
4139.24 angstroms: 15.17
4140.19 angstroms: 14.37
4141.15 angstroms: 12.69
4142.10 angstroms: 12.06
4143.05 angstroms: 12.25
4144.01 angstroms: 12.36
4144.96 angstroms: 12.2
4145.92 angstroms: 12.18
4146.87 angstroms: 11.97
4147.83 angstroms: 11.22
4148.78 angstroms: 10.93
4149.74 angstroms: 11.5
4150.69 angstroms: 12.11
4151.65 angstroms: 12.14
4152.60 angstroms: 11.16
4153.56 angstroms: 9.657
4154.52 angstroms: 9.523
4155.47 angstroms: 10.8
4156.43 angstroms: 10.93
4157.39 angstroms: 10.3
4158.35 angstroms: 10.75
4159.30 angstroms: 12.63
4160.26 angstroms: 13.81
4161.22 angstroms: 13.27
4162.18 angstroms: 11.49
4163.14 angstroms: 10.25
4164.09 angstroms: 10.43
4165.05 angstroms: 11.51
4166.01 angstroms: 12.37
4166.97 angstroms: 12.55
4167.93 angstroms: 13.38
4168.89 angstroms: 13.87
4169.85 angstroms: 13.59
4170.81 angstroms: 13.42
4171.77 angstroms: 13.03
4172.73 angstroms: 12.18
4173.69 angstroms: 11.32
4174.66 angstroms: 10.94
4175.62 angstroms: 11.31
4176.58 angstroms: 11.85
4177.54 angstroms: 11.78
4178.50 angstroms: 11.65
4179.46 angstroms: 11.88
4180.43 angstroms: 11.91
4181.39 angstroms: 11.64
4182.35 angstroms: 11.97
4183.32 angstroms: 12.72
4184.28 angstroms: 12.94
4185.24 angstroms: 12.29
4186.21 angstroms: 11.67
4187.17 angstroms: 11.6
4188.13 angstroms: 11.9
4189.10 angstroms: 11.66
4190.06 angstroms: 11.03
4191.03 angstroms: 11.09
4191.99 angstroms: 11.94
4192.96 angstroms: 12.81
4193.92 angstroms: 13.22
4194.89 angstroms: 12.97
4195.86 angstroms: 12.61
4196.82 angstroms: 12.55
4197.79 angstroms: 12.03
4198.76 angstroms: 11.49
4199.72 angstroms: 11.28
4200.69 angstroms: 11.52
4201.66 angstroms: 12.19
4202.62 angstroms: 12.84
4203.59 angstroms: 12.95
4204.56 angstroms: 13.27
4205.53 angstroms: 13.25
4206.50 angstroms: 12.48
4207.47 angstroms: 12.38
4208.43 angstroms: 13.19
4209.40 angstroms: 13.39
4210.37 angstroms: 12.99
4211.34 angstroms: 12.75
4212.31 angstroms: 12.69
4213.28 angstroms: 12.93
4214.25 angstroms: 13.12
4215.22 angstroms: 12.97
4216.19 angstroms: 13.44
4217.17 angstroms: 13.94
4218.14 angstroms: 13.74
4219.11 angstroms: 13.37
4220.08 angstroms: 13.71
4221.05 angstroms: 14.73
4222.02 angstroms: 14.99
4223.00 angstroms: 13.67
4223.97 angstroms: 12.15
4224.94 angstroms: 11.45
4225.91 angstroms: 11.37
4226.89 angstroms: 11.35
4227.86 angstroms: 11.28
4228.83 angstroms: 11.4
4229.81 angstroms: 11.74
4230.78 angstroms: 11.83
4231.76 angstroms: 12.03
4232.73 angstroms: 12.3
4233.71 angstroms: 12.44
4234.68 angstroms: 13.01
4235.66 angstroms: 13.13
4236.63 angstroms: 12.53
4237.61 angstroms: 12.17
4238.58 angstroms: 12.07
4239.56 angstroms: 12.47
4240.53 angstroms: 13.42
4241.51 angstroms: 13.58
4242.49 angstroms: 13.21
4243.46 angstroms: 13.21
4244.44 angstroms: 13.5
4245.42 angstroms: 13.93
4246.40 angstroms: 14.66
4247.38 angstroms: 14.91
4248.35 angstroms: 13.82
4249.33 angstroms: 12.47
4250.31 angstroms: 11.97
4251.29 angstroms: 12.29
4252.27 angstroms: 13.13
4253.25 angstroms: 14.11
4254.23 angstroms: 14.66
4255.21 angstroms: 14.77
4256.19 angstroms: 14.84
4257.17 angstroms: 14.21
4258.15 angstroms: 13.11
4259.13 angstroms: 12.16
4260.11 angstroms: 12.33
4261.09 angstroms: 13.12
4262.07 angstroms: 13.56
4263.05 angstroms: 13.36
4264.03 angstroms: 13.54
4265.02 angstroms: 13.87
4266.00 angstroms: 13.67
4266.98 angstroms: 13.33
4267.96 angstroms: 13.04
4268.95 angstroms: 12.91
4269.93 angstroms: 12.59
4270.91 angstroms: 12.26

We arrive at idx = 2.9 angstroms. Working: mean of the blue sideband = 11.2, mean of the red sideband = 12.7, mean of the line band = 11.4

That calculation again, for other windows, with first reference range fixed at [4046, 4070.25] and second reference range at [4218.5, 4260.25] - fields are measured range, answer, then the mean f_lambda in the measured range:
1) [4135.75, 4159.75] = 0.0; 12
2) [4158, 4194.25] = 0.7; 12.1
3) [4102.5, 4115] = 1.4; 10.3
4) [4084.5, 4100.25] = 0.5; 11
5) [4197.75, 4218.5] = -0.2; 12.8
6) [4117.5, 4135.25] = 0.0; 11.8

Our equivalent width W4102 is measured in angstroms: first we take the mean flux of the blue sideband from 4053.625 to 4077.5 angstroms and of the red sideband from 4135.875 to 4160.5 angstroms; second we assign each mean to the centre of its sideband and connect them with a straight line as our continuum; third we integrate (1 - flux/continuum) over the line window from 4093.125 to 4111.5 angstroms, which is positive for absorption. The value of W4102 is 1.9 angstroms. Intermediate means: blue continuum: 11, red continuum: 12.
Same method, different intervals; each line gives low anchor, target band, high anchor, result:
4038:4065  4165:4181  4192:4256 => 0.2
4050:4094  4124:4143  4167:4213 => -1.0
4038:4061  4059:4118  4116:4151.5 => 5.0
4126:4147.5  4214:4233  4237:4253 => 0.4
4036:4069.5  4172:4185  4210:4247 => 0.6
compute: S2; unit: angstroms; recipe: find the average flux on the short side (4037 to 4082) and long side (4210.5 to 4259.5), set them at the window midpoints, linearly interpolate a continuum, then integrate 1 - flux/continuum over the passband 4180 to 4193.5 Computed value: 0.7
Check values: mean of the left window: 11.3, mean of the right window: 13.1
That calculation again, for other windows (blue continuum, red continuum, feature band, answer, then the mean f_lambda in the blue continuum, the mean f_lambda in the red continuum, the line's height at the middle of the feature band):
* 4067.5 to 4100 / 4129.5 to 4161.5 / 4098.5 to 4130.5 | 2.11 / 11.2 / 12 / 11.6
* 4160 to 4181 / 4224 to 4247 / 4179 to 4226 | -0.98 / 12.2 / 12.5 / 12.3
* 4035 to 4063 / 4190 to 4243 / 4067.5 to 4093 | 0.55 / 11.5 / 12.6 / 11.7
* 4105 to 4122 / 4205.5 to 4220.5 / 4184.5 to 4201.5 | 0.86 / 10.6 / 13.1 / 12.6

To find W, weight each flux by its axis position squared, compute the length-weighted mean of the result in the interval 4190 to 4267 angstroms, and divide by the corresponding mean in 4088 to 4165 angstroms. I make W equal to 1.2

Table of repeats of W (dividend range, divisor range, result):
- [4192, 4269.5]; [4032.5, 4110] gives 1.25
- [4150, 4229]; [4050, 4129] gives 1.16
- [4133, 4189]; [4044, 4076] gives 1.14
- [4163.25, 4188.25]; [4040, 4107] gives 1.14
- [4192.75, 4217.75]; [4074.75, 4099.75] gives 1.20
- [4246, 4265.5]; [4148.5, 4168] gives 1.24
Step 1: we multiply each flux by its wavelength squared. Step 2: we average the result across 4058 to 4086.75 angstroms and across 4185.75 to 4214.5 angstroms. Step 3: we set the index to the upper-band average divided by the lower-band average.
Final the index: 1.19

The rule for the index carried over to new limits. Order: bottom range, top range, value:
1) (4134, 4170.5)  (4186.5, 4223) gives 1.07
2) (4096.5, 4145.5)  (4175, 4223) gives 1.14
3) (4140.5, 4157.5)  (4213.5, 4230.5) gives 1.16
